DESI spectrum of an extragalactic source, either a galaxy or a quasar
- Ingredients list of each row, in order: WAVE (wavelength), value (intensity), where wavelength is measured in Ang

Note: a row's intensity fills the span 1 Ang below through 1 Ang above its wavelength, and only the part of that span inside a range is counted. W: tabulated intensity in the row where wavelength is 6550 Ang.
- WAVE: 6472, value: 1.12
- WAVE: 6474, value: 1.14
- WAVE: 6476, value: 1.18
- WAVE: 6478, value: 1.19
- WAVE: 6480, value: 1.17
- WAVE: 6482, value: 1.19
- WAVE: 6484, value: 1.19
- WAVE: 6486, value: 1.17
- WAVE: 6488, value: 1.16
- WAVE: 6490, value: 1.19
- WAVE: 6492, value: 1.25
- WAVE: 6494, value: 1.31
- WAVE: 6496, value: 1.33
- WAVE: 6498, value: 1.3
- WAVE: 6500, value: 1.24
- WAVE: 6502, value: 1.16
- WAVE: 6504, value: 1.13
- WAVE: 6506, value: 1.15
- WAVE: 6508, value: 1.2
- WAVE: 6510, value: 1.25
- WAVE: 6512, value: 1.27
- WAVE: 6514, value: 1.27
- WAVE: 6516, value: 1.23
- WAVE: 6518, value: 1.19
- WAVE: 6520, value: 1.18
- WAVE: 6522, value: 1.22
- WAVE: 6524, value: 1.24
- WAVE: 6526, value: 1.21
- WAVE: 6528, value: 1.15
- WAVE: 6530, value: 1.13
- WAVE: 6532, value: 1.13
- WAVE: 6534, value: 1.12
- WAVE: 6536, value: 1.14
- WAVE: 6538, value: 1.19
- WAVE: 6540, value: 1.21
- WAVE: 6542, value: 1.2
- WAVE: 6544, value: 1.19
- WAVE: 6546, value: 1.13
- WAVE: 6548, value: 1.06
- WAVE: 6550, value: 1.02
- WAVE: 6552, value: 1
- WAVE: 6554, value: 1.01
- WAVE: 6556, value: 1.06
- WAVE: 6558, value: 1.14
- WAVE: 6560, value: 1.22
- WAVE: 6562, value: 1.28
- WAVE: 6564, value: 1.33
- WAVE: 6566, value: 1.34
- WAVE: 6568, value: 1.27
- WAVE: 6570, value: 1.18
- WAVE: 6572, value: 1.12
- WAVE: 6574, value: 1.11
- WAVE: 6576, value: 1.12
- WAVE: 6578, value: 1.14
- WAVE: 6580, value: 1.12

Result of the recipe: 1.02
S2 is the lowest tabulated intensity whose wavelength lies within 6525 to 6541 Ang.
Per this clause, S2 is 1.12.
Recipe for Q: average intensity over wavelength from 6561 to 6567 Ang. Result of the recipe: 1.32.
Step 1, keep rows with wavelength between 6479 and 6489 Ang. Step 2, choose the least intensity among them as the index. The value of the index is 1.16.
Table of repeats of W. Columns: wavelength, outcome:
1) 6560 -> 1.22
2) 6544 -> 1.19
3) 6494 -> 1.31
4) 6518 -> 1.19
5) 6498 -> 1.3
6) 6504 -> 1.13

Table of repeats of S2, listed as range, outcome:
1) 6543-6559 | 1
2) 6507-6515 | 1.2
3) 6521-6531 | 1.13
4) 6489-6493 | 1.19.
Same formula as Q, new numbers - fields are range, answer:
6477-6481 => 1.18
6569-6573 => 1.15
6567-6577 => 1.16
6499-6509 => 1.18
